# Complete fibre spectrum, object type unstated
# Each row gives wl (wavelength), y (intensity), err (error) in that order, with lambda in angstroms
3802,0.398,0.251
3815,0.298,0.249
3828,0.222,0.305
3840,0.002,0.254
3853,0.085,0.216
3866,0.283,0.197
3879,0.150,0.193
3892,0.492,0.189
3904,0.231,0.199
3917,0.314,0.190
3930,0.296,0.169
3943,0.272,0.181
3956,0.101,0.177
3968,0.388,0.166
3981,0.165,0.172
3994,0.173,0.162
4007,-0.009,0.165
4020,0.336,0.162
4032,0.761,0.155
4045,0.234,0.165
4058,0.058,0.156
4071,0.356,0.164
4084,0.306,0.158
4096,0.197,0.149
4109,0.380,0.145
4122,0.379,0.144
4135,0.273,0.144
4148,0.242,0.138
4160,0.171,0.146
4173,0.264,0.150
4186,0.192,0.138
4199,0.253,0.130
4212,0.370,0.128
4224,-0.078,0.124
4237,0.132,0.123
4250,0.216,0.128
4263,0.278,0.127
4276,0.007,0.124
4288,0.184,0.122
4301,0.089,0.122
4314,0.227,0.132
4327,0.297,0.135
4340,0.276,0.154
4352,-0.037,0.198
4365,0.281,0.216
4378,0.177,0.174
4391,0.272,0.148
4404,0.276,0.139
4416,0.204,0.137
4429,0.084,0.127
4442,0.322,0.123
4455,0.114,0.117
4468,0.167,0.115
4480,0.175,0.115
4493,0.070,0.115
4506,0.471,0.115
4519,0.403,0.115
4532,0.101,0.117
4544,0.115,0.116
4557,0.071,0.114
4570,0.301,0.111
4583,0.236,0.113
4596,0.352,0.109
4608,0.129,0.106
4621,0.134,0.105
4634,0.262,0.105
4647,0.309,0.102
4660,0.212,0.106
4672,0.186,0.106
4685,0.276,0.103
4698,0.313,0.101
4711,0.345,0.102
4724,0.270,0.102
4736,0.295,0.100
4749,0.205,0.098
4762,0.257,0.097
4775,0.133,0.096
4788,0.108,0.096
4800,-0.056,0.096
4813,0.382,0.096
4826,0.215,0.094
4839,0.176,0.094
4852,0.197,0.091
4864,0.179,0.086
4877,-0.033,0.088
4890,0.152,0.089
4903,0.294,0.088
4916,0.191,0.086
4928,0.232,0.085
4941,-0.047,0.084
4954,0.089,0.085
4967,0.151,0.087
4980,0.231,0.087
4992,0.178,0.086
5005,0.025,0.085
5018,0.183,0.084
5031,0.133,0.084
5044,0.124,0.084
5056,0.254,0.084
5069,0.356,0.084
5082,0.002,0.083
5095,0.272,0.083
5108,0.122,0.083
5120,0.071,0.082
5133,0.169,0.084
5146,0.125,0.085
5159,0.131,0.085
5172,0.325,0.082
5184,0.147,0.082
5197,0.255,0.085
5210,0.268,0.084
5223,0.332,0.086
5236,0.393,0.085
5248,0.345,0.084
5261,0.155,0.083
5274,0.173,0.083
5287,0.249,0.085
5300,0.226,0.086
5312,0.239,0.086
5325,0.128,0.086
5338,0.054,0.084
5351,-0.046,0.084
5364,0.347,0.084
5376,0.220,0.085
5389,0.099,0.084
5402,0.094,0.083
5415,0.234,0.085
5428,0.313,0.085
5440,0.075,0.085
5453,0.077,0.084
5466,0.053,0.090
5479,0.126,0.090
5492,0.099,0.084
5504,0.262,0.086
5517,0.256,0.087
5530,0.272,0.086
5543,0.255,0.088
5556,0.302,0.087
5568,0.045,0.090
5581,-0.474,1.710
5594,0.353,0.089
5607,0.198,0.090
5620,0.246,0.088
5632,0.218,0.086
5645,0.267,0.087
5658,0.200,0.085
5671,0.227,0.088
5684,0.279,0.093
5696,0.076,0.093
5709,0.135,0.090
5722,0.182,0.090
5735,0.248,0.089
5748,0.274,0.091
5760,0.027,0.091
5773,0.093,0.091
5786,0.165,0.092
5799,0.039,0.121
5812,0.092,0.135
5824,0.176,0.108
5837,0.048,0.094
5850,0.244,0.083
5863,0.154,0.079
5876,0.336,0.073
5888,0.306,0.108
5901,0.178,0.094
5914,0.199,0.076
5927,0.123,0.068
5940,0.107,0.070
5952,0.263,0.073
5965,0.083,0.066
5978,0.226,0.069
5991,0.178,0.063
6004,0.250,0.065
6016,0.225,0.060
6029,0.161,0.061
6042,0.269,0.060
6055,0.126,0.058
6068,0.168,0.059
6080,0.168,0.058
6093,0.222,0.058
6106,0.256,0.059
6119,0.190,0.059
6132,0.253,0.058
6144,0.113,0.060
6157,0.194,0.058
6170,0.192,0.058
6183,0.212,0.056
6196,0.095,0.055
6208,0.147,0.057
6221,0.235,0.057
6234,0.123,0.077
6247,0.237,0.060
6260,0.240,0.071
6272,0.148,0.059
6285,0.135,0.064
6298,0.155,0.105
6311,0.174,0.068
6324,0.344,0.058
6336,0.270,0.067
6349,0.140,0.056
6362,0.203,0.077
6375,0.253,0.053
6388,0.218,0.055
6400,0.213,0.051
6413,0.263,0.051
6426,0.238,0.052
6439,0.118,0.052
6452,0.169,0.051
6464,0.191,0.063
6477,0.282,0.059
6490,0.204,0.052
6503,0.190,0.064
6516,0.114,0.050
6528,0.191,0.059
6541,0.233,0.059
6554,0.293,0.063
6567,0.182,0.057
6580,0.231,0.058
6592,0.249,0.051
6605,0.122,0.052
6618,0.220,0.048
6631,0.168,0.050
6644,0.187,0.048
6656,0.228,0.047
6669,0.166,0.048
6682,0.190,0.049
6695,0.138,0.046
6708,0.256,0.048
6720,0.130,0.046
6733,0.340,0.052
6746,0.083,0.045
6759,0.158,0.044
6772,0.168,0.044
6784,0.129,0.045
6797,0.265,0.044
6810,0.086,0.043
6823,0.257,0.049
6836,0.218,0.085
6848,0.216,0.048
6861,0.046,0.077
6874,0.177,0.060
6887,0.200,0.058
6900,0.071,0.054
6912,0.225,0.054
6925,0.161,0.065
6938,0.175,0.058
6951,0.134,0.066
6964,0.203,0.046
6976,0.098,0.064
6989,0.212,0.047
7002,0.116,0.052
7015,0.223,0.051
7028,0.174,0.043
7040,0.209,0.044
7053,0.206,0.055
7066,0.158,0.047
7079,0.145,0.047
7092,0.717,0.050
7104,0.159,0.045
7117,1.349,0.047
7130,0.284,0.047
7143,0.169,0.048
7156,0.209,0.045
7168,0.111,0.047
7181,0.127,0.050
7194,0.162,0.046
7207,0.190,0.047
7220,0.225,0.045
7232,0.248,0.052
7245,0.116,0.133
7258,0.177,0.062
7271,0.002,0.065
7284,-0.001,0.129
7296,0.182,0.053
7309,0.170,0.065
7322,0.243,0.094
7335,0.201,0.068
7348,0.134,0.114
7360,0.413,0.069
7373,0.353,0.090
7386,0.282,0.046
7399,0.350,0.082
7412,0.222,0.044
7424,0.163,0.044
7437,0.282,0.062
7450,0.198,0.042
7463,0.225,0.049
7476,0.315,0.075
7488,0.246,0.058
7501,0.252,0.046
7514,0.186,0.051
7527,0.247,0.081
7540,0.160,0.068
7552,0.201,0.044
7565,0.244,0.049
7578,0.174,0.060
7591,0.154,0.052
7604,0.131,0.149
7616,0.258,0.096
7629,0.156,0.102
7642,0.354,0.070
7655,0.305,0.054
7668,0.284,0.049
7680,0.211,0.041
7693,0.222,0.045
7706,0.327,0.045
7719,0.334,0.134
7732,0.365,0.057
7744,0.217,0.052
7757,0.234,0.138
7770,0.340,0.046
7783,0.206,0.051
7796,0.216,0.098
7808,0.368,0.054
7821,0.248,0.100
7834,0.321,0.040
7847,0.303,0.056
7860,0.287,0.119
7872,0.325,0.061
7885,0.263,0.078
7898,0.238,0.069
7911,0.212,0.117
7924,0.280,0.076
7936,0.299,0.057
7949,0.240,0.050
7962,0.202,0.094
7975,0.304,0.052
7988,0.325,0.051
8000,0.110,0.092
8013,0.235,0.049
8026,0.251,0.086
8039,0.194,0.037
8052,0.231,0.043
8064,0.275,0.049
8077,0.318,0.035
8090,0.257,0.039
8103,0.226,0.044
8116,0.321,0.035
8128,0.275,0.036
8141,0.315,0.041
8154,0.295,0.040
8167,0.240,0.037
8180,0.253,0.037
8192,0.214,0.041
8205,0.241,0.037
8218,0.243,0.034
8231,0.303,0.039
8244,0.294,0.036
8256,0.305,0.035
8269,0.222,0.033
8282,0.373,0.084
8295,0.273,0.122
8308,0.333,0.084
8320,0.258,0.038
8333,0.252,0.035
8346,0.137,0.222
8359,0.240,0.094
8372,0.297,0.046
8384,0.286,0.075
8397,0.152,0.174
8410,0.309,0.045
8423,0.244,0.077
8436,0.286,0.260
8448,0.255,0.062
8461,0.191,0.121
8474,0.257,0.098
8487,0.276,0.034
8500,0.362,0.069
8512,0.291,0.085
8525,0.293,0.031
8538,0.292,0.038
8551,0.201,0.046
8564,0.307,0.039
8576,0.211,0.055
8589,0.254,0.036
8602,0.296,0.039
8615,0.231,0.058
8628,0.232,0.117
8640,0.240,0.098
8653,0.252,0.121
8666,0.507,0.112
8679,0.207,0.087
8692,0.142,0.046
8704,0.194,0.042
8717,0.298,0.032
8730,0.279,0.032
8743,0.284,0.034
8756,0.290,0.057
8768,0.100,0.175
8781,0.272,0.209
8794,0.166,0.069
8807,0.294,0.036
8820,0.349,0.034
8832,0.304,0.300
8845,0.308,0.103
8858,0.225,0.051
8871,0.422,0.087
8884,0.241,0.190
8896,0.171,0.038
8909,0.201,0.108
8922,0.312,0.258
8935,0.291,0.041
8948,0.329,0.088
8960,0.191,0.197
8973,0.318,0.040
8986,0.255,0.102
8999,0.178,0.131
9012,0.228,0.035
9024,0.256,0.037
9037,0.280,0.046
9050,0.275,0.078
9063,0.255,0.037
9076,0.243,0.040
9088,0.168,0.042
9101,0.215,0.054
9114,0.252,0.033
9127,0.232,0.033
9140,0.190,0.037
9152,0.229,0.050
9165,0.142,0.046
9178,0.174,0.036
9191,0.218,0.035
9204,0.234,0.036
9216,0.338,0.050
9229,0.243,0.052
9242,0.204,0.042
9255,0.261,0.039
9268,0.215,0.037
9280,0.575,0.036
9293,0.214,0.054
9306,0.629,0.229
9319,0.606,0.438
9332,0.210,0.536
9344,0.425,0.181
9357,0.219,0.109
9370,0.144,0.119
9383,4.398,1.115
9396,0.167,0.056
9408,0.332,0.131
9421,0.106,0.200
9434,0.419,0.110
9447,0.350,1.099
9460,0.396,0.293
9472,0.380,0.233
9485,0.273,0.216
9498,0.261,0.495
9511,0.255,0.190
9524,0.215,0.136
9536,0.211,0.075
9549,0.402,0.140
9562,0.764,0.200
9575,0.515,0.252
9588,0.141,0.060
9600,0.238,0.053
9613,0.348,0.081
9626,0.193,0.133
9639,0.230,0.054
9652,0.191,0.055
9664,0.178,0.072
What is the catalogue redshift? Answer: 0.909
